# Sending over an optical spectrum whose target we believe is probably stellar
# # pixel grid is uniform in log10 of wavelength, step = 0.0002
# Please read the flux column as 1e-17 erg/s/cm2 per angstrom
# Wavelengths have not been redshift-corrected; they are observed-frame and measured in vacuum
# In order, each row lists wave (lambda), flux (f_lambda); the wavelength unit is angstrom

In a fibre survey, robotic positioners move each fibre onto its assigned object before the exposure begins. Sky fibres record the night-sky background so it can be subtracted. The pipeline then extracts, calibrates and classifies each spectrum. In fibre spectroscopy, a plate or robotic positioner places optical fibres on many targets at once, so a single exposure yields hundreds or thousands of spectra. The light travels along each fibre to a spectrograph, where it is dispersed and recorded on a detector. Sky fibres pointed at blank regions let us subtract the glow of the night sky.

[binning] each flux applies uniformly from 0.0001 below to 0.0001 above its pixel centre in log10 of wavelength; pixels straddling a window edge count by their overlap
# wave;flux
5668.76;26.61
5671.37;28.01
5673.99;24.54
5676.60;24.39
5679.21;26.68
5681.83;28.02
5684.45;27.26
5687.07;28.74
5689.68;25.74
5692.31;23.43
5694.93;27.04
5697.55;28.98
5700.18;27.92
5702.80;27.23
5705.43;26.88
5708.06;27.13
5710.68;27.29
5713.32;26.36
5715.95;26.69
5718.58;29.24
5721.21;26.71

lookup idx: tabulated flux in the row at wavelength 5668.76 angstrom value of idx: 26.61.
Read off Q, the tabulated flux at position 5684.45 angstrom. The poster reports 27.26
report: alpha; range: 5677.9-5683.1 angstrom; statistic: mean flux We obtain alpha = 27.3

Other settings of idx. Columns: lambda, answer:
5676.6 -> 24.39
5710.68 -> 27.29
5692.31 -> 23.43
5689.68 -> 25.74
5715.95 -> 26.69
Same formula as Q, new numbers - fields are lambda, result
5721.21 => 26.71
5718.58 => 29.24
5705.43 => 26.88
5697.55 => 28.98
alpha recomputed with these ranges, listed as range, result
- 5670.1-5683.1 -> 26.3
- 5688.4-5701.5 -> 26.6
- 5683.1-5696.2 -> 26.4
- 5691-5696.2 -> 25.2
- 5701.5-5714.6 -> 27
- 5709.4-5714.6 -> 26.8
